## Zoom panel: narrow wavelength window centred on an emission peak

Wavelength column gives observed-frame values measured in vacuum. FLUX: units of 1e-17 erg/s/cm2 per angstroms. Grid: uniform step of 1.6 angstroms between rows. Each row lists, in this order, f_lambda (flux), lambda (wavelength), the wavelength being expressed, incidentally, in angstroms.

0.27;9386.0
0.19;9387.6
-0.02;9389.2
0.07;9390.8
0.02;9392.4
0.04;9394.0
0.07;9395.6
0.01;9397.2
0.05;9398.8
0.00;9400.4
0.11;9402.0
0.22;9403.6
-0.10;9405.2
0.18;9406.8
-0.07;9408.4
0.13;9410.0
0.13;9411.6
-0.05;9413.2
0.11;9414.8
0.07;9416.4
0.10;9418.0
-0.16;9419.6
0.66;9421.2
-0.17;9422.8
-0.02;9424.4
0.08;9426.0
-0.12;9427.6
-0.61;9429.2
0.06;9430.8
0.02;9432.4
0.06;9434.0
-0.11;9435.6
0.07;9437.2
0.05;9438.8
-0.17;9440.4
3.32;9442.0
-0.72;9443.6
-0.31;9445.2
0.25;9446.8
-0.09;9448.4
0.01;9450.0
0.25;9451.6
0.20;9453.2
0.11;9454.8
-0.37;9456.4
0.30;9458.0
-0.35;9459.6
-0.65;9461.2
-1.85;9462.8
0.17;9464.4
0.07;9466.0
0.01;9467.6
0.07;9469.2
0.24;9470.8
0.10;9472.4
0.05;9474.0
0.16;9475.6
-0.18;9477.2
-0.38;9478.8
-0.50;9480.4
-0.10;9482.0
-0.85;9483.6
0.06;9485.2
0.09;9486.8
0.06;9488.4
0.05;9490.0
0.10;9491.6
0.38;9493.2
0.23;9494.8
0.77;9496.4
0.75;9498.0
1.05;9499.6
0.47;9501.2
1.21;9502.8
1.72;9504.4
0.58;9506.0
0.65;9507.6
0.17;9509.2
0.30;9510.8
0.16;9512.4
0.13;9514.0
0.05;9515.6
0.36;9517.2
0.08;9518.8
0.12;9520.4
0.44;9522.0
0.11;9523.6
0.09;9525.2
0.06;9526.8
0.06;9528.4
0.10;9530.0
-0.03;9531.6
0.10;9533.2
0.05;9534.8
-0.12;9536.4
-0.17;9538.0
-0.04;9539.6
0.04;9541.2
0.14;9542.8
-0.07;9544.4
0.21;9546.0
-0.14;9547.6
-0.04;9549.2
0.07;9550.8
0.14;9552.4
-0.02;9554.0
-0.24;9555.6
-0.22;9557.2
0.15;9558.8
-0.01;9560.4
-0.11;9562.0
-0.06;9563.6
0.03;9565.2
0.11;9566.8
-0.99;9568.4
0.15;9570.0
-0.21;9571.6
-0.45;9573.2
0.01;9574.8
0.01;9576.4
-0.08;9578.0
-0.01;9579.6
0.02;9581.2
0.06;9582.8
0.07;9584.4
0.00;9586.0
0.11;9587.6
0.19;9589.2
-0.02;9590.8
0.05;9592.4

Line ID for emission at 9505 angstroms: [O II] 3727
